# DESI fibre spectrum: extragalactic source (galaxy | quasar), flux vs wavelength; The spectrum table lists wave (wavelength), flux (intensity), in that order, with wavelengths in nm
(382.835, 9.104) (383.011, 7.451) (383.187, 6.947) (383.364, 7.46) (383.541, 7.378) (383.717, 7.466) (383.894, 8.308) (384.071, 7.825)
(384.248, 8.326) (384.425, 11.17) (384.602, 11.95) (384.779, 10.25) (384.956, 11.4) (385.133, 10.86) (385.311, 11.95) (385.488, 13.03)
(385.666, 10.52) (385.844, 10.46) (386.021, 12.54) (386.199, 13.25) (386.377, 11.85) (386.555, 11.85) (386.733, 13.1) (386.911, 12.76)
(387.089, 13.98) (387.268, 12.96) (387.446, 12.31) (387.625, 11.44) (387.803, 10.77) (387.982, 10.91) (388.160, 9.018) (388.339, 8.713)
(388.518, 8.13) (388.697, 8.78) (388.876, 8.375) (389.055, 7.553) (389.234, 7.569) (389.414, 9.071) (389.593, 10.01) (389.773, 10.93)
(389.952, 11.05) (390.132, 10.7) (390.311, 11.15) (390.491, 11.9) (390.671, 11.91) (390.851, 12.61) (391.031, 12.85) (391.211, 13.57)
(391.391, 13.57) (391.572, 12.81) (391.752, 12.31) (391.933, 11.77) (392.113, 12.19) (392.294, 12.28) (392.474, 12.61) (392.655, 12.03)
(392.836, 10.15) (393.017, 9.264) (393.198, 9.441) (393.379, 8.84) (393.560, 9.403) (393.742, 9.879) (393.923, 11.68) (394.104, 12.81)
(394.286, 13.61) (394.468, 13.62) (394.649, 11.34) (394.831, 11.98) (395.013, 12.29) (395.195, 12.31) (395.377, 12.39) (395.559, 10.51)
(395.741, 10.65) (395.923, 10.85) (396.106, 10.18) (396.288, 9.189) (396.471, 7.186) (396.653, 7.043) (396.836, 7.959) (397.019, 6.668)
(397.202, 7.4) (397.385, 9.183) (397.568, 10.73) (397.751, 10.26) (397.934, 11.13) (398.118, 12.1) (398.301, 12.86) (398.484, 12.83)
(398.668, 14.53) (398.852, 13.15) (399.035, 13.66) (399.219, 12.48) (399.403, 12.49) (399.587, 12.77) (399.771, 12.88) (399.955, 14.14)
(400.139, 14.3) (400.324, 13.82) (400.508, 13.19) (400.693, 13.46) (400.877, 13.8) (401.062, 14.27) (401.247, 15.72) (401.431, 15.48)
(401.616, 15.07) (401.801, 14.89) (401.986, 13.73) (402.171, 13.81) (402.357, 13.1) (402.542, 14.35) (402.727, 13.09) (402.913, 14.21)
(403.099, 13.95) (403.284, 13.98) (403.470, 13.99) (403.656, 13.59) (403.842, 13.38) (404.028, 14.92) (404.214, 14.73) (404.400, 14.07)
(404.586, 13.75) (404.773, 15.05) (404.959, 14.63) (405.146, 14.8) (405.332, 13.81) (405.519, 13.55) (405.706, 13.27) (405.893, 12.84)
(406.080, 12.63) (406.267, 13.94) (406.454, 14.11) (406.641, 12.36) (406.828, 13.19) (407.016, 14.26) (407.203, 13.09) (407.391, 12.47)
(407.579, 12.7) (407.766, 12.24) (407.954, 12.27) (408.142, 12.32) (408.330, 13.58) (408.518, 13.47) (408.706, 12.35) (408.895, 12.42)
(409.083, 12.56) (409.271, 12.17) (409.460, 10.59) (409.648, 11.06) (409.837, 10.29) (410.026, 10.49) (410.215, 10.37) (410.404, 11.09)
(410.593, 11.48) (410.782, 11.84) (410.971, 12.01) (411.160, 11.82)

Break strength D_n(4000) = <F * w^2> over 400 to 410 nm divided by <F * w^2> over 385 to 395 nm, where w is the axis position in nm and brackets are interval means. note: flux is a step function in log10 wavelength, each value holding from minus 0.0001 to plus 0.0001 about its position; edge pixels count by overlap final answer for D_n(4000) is 1.3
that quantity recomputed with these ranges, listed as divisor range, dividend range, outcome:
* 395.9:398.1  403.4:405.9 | 1.62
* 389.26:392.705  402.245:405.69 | 1.27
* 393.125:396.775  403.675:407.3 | 1.35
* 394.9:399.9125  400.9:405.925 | 1.33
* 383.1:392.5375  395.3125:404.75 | 1.23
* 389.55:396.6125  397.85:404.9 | 1.26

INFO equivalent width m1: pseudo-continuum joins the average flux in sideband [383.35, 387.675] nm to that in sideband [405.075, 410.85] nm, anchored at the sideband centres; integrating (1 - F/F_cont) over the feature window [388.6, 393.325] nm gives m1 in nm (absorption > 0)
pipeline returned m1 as 0.16 nm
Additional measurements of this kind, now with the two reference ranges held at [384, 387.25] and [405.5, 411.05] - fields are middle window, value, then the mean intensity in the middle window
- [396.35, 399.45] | 0.347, 10.6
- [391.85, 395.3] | 0.112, 11.5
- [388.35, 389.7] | 0.362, 8.54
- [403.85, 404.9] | -0.190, 14.4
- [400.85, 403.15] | -0.409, 14.3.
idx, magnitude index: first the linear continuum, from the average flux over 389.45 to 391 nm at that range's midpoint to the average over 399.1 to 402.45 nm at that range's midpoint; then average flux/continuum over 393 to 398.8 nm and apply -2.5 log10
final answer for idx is 0.19 mag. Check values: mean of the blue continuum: 11.3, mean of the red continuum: 13.9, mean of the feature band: 10.7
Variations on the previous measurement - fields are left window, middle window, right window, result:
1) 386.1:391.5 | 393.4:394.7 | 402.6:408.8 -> 0.02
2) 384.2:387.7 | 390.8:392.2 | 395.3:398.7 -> -0.16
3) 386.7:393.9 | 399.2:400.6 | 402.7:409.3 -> -0.07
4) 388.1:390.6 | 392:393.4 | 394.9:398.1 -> -0.14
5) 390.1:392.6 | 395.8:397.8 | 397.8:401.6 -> 0.43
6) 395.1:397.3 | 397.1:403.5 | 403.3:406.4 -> -0.14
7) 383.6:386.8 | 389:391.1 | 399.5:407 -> 0.10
